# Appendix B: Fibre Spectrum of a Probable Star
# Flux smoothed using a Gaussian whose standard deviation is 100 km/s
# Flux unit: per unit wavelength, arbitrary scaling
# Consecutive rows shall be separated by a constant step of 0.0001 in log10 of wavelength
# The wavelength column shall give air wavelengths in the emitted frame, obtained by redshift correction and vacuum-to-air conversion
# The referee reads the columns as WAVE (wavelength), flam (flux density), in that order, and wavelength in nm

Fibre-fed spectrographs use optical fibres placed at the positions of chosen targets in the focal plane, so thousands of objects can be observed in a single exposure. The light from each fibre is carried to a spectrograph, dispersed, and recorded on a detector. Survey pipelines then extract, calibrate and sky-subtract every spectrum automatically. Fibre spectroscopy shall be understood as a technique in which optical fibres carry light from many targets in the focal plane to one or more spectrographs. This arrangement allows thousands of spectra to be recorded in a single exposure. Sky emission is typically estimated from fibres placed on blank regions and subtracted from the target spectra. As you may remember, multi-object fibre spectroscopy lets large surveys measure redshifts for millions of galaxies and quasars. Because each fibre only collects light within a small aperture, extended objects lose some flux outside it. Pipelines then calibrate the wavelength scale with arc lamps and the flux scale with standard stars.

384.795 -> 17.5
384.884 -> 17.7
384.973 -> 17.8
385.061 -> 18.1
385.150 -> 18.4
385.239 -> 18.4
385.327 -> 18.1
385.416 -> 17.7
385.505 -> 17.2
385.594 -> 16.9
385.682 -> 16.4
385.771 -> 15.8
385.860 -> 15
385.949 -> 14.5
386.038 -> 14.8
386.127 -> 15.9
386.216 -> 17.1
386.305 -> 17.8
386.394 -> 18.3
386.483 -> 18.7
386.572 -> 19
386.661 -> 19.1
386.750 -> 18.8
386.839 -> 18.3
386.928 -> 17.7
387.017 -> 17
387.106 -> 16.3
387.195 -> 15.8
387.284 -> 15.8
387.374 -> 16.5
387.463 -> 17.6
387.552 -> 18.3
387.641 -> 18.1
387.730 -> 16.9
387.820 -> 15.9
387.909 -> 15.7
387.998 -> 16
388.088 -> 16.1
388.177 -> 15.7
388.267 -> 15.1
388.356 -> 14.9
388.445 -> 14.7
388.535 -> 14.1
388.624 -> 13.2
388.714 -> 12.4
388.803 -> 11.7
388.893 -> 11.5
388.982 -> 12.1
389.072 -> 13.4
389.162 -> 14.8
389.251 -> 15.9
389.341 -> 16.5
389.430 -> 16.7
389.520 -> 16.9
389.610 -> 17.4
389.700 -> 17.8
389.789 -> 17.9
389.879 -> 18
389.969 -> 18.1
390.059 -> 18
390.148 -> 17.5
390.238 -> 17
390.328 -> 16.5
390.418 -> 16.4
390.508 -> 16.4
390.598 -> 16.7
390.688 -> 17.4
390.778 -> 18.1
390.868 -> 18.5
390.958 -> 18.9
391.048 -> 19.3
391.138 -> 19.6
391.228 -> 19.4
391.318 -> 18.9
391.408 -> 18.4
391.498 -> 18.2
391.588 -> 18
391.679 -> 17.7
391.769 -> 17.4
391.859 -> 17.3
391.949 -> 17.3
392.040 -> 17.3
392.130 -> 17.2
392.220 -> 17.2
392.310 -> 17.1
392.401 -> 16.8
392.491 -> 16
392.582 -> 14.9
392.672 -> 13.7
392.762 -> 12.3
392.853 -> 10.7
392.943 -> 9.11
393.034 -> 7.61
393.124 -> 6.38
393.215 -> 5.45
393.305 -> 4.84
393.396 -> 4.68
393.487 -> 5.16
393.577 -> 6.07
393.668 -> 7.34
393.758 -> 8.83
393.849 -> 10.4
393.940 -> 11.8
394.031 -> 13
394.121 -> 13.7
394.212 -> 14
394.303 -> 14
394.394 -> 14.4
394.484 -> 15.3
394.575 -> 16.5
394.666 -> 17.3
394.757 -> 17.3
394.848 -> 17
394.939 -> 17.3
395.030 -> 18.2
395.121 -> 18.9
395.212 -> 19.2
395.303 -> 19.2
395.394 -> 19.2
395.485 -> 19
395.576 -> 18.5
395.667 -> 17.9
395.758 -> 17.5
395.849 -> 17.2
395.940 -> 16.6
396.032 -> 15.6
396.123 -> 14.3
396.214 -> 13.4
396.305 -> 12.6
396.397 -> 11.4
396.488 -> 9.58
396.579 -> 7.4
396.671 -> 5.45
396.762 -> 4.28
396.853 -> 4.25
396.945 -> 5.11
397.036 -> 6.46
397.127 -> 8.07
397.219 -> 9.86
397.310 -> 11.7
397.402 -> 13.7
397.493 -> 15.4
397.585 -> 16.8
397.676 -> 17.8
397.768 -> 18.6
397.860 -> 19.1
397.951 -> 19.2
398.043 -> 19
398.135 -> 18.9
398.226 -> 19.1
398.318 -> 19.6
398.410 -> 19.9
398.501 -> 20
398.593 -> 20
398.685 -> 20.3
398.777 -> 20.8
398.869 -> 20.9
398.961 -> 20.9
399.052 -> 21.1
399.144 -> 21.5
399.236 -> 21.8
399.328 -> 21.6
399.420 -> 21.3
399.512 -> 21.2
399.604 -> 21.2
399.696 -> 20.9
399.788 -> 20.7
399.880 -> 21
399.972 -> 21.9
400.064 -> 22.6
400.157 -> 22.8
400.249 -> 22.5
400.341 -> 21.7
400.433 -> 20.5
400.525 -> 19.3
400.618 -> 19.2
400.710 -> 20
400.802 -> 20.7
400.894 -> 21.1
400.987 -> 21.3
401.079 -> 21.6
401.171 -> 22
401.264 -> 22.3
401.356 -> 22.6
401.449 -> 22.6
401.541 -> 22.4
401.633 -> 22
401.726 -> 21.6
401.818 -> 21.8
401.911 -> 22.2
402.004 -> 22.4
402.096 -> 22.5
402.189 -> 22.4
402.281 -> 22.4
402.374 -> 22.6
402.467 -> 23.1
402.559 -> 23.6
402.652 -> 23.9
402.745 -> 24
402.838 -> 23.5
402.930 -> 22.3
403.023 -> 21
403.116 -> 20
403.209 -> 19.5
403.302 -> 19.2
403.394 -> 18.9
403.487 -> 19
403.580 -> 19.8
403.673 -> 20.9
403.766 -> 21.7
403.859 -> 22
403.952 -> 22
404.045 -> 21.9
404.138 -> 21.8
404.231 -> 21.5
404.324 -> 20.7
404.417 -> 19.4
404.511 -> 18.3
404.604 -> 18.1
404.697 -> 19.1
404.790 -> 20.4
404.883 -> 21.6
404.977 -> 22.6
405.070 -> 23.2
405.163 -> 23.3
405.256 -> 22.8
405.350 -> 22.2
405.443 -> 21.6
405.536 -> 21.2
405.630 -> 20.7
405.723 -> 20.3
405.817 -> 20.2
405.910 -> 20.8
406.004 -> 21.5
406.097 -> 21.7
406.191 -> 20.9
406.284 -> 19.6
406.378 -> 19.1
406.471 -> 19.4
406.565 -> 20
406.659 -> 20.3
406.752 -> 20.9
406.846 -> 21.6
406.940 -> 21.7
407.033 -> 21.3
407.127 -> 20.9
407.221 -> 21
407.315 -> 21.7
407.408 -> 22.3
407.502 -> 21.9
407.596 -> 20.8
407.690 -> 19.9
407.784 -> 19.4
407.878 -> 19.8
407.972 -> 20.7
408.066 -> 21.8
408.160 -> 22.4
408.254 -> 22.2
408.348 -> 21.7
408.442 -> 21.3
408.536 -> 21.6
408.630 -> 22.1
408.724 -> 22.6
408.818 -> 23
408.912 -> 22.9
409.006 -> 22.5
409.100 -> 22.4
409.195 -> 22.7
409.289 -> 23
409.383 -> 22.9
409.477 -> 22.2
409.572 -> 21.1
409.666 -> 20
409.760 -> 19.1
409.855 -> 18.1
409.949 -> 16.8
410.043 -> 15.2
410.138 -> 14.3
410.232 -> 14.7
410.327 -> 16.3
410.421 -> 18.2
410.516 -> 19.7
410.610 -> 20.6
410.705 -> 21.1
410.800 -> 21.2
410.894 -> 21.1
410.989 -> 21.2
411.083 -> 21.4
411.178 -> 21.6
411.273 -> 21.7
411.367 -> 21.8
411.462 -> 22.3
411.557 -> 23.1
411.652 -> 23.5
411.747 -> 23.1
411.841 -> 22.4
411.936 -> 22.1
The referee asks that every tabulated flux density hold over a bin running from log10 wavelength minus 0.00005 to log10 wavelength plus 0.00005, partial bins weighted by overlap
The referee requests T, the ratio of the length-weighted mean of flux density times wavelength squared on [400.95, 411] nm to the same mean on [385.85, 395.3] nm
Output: 1.47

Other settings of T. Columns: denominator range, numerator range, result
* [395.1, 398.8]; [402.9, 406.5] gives 1.43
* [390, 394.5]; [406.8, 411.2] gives 1.57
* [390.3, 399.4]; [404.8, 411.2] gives 1.46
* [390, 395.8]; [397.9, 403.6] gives 1.46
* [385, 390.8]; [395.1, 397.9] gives 0.86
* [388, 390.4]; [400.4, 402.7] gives 1.50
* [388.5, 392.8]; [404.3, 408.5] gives 1.37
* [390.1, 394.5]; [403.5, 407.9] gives 1.57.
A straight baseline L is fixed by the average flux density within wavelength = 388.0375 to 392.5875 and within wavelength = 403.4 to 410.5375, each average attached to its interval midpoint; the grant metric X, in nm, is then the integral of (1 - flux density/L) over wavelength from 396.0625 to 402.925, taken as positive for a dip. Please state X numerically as 0.089 nm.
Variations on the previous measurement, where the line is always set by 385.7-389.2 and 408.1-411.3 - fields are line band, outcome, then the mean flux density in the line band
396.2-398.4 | 0.624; 12.9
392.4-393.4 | 0.404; 10.1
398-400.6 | -0.343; 20.8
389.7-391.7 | -0.164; 18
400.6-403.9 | -0.459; 21.6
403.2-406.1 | -0.205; 20.9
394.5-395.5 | -0.029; 18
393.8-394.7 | 0.174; 14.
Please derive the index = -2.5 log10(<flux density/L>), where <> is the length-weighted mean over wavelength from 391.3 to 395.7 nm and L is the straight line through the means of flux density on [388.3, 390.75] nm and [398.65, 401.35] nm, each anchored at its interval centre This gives 0.24 mag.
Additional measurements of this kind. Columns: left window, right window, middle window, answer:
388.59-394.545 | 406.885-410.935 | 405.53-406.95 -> -0.05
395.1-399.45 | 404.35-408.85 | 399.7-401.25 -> -0.19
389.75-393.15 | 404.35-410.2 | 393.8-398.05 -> 0.23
